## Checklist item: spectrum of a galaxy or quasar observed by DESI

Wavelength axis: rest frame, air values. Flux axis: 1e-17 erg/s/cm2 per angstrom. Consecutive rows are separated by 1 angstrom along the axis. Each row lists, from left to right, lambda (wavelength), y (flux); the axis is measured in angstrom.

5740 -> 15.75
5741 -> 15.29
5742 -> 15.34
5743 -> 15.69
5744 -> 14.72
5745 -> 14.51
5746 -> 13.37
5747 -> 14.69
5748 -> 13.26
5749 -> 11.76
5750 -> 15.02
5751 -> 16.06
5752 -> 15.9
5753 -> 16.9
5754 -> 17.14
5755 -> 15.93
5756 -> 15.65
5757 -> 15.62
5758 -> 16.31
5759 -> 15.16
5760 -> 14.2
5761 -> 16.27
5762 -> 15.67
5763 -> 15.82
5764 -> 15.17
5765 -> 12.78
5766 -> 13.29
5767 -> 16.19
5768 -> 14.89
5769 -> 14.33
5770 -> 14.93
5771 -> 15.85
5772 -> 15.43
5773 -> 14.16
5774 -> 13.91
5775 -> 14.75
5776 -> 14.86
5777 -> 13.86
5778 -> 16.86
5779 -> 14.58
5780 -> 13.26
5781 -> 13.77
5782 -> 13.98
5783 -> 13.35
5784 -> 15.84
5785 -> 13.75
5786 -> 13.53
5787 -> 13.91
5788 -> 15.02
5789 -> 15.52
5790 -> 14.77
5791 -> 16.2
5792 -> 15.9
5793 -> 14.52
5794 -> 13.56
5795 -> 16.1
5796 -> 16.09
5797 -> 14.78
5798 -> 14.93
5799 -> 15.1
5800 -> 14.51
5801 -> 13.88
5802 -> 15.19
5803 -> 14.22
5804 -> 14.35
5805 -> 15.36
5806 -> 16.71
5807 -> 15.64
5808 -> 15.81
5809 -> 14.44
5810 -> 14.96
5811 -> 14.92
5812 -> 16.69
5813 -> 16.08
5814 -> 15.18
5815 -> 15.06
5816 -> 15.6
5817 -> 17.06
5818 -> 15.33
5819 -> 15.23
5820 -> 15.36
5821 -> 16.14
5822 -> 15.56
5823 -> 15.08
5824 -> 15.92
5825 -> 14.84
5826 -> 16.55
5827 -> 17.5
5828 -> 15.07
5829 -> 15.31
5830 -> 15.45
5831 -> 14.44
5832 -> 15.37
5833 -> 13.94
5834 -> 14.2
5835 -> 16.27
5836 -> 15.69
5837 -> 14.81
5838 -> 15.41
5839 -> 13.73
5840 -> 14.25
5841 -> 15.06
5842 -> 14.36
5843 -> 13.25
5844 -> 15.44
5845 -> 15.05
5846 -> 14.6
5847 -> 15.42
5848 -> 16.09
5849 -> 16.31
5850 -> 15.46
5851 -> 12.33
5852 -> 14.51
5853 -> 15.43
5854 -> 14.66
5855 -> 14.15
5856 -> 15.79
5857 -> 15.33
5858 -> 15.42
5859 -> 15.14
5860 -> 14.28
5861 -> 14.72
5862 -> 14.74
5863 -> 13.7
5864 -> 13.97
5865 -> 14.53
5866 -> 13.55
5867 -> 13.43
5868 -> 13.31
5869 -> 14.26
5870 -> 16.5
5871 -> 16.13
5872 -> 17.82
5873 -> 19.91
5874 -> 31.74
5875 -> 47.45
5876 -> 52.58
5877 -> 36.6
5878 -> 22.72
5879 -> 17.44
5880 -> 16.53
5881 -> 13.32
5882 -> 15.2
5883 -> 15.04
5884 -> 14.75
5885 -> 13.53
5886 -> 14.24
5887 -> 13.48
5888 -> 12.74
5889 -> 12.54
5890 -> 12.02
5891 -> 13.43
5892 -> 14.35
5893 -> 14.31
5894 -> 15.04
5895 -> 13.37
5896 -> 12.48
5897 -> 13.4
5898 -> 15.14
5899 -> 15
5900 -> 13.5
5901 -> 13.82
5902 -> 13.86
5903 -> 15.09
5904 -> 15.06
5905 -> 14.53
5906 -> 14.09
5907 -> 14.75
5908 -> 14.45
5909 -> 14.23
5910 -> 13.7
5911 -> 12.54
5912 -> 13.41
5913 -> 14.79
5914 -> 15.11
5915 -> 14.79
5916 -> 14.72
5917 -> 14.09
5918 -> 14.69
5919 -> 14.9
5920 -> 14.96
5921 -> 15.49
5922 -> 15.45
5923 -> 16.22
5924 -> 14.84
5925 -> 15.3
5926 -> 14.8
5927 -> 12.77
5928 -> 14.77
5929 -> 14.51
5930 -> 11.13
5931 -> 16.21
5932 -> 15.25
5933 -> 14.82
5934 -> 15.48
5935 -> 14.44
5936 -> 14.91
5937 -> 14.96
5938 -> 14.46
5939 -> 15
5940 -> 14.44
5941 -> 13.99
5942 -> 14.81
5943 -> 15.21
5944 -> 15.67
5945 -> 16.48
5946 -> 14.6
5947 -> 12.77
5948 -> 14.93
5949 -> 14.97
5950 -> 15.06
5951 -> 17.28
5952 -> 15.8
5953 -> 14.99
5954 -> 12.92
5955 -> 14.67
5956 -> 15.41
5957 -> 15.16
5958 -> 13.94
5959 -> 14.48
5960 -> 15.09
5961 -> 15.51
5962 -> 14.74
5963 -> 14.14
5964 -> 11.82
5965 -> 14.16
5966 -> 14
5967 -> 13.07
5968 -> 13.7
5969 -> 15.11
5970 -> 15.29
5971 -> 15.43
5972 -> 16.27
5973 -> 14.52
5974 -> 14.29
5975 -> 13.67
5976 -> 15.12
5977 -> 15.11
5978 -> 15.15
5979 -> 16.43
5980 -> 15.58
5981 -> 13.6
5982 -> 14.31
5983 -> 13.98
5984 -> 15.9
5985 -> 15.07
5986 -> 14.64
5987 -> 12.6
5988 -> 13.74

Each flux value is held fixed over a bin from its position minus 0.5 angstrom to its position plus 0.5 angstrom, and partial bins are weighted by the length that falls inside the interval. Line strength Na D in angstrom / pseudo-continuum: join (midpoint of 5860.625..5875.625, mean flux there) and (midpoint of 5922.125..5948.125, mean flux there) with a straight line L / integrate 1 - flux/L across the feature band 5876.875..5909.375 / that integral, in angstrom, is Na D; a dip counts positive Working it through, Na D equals 4.4 angstrom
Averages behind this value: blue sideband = 18.7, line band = 14.9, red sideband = 14.7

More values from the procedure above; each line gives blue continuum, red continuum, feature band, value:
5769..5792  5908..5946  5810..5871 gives -1.61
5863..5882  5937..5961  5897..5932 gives 6.47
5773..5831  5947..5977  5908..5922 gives 0.31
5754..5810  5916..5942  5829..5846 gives 0.06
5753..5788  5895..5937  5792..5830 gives -1.57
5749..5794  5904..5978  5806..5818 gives -0.59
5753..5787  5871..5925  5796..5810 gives 0.31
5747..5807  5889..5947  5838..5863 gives -0.21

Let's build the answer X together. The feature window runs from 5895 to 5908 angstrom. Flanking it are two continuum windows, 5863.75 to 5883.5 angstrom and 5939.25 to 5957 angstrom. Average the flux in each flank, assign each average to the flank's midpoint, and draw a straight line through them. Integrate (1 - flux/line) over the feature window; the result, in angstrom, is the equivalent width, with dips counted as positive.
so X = 3.2 angstrom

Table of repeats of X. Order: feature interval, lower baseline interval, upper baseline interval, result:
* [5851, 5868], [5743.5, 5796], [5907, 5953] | 0.37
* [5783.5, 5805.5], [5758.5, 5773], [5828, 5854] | 0.11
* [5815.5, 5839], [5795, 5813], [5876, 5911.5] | -0.23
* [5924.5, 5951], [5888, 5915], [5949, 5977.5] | -0.62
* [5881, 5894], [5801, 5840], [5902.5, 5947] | 0.94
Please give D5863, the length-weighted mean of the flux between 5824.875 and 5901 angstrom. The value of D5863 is 16.3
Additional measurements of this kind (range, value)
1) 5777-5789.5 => 14.4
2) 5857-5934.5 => 16.1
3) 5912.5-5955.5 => 14.8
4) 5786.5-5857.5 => 15.2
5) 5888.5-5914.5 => 14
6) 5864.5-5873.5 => 15.5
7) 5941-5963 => 14.9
